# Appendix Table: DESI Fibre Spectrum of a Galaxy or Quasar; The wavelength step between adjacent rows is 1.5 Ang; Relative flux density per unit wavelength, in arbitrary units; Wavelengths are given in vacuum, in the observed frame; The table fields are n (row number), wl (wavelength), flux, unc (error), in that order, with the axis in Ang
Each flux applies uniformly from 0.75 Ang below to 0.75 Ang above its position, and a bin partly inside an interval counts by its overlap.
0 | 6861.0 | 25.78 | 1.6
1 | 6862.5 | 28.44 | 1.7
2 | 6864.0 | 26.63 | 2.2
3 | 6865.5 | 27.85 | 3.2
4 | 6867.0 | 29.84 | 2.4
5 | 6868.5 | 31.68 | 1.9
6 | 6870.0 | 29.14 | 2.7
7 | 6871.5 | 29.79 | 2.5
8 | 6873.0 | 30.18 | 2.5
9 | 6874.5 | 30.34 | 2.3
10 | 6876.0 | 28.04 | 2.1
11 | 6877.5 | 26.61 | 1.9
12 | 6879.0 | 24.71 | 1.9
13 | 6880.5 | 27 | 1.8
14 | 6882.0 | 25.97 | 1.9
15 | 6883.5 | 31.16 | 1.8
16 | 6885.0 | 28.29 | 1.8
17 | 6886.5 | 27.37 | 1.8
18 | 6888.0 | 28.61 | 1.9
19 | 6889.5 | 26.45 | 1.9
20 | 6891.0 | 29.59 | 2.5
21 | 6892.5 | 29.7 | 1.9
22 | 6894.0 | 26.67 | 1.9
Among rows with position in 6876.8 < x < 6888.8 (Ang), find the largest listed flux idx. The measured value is 31.16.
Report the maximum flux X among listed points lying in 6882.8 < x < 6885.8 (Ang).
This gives 31.16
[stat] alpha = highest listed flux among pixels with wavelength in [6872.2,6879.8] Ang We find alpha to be 30.34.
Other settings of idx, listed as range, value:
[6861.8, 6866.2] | 28.44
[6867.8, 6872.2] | 31.68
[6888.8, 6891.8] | 29.59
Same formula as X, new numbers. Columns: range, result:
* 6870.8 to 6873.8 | 30.18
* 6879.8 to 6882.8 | 27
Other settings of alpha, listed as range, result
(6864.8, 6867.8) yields 29.84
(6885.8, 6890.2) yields 28.61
